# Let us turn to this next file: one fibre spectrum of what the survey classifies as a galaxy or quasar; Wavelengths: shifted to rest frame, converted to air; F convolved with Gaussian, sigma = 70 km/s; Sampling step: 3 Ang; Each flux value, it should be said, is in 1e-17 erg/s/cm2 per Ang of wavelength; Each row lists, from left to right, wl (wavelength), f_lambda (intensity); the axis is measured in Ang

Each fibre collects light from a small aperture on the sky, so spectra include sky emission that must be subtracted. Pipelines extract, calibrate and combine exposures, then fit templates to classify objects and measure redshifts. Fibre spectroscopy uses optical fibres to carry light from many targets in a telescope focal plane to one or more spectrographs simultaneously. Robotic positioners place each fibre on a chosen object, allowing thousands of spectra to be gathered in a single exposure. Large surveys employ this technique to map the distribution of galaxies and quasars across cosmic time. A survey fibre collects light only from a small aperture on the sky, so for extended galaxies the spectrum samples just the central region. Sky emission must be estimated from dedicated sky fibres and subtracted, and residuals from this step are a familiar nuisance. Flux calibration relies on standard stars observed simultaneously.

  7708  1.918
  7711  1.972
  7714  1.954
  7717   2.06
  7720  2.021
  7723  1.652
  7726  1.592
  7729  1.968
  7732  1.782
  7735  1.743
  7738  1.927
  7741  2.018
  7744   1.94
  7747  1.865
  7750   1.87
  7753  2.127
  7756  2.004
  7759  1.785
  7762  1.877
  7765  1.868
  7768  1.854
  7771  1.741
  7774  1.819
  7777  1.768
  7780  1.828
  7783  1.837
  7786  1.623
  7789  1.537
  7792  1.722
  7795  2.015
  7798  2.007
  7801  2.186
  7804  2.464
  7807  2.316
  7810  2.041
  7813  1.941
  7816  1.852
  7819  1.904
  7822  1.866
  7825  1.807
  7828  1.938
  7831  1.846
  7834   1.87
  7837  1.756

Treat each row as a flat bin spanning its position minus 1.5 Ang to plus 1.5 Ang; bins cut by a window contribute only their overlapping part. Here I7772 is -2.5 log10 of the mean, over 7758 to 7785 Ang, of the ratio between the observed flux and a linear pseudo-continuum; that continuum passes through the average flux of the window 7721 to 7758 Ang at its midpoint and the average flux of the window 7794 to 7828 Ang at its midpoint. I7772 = 0.07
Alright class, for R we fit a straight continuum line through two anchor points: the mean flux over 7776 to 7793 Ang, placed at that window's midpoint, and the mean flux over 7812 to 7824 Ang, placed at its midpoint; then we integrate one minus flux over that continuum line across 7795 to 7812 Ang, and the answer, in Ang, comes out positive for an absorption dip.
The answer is -3.4 Ang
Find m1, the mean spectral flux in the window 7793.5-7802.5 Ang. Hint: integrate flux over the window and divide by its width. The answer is 2.07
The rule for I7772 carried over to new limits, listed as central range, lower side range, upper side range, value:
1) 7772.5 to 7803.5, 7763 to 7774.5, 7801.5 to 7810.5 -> 0.117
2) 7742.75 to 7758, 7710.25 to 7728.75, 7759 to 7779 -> -0.066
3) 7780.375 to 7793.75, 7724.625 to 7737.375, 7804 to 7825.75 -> 0.138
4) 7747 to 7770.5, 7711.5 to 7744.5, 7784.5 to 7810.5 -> 0.014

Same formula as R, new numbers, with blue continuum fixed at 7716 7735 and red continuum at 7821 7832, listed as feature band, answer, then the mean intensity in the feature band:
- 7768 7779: 0.3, 1.79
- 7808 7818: -0.5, 1.96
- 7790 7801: -0.5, 1.93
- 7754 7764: -0.3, 1.9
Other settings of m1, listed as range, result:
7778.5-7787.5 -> 1.76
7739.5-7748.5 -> 1.94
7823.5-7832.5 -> 1.86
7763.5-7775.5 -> 1.82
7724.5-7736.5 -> 1.77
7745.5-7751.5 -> 1.87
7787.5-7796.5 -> 1.76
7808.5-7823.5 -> 1.92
